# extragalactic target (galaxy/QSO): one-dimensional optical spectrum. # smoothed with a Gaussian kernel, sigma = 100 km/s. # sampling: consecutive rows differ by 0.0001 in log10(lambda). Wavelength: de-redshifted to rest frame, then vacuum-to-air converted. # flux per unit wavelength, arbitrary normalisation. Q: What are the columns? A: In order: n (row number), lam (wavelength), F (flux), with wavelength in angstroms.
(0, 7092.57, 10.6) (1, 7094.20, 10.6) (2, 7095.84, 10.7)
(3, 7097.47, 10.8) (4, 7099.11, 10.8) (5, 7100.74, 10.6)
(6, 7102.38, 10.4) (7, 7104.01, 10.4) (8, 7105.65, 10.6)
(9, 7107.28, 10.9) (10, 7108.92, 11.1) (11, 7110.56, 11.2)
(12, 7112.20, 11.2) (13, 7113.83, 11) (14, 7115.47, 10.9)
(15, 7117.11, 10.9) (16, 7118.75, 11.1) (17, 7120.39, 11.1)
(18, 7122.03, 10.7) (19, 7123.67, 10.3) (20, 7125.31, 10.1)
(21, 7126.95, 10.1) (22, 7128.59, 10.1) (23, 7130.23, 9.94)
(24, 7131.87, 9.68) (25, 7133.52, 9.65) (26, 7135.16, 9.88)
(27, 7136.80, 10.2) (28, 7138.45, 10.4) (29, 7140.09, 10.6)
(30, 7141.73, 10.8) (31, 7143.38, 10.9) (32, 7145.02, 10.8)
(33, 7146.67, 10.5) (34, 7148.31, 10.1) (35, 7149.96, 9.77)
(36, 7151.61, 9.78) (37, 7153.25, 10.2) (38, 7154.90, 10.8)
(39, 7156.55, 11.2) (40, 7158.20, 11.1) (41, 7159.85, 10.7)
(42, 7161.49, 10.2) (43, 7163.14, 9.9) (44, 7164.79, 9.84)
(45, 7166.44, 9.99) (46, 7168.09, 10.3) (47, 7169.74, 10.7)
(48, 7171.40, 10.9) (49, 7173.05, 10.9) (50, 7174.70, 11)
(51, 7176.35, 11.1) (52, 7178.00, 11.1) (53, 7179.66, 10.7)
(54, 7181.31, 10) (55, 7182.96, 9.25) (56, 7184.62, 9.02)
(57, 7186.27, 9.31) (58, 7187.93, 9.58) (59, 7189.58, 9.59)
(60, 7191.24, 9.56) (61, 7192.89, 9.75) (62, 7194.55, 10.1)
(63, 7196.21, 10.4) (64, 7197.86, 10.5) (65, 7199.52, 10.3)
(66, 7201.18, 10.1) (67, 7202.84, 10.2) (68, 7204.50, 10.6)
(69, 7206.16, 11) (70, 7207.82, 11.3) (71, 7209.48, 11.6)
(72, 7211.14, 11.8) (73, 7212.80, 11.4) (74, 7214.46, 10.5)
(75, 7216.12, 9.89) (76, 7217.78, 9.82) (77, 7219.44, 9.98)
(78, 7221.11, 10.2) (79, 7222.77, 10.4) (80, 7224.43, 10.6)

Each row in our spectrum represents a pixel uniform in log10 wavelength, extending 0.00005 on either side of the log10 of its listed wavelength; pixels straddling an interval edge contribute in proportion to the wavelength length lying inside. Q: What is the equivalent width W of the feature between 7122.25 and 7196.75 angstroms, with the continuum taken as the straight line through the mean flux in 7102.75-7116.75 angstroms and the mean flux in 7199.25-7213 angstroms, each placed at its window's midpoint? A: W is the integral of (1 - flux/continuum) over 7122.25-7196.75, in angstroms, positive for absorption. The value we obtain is 4.6 angstroms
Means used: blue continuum 10.9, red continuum 10.9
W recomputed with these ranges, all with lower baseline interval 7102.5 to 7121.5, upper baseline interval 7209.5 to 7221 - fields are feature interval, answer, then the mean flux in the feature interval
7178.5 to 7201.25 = 1.7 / 9.88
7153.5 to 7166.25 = 0.3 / 10.5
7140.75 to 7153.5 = 0.5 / 10.4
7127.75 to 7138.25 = 0.9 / 9.93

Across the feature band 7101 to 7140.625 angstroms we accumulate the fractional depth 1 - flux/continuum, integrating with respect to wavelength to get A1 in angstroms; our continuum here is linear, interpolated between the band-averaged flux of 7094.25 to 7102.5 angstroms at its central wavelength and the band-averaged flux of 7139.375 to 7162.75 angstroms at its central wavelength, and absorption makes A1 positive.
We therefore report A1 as 0.3 angstroms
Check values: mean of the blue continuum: 10.7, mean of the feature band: 10.5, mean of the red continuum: 10.5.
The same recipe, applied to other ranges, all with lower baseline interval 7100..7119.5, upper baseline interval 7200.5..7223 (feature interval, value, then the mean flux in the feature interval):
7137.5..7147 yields 0.10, 10.7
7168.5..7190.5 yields 0.96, 10.2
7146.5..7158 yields 0.42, 10.4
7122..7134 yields 0.86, 10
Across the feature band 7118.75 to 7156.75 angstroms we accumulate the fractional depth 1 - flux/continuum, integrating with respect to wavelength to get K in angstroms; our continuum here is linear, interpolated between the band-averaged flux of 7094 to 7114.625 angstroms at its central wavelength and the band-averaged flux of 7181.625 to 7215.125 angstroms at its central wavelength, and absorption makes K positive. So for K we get 1.0 angstroms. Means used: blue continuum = 10.8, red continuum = 10.3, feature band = 10.3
